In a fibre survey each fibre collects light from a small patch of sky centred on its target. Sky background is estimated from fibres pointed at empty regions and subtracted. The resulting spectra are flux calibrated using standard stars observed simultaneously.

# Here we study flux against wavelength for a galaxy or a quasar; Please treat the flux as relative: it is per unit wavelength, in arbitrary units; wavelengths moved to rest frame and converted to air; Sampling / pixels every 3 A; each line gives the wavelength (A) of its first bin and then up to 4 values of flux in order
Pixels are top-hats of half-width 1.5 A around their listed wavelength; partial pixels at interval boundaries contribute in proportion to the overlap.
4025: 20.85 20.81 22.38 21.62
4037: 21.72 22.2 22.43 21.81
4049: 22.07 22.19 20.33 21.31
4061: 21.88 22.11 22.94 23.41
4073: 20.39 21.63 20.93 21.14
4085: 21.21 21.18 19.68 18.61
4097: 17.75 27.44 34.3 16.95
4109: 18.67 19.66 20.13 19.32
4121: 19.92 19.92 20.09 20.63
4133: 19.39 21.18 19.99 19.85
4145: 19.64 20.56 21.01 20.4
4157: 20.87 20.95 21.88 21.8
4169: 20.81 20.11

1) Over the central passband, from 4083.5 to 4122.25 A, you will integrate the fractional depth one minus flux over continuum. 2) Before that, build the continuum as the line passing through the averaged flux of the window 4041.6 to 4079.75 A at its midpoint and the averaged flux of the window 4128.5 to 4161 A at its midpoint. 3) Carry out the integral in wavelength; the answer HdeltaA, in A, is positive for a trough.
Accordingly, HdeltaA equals -0.1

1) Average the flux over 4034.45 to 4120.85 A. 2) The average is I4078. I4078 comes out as 21.5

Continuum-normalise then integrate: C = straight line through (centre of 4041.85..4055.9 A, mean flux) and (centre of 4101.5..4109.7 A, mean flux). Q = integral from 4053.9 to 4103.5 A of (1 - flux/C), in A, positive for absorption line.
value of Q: 2.0 A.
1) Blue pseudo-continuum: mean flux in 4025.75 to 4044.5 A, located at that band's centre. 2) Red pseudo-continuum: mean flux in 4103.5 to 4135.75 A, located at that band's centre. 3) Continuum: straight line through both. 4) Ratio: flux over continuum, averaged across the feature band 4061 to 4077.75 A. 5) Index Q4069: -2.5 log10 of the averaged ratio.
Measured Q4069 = -0.05 mag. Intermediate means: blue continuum 21.8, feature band 22.1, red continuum 20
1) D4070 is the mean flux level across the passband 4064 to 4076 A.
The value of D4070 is 22.2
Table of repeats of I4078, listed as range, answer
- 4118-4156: 20.2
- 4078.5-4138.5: 20.9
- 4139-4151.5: 20.2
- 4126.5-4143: 20.2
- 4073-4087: 21.1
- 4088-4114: 21.6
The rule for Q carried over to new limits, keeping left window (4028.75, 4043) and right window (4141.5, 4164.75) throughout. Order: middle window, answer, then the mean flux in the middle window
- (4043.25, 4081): -0.1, 21.8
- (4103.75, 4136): 1.8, 19.9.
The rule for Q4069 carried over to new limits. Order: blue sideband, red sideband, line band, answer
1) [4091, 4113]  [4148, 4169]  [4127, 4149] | 0.062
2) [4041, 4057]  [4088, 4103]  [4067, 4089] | 0.027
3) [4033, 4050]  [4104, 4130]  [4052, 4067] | -0.010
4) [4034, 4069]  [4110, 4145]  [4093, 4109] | -0.105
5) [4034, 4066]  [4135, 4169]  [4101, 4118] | -0.034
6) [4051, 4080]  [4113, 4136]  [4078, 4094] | 0.026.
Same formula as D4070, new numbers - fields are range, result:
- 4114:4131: 20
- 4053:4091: 21.5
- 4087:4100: 20.2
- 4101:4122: 21.5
